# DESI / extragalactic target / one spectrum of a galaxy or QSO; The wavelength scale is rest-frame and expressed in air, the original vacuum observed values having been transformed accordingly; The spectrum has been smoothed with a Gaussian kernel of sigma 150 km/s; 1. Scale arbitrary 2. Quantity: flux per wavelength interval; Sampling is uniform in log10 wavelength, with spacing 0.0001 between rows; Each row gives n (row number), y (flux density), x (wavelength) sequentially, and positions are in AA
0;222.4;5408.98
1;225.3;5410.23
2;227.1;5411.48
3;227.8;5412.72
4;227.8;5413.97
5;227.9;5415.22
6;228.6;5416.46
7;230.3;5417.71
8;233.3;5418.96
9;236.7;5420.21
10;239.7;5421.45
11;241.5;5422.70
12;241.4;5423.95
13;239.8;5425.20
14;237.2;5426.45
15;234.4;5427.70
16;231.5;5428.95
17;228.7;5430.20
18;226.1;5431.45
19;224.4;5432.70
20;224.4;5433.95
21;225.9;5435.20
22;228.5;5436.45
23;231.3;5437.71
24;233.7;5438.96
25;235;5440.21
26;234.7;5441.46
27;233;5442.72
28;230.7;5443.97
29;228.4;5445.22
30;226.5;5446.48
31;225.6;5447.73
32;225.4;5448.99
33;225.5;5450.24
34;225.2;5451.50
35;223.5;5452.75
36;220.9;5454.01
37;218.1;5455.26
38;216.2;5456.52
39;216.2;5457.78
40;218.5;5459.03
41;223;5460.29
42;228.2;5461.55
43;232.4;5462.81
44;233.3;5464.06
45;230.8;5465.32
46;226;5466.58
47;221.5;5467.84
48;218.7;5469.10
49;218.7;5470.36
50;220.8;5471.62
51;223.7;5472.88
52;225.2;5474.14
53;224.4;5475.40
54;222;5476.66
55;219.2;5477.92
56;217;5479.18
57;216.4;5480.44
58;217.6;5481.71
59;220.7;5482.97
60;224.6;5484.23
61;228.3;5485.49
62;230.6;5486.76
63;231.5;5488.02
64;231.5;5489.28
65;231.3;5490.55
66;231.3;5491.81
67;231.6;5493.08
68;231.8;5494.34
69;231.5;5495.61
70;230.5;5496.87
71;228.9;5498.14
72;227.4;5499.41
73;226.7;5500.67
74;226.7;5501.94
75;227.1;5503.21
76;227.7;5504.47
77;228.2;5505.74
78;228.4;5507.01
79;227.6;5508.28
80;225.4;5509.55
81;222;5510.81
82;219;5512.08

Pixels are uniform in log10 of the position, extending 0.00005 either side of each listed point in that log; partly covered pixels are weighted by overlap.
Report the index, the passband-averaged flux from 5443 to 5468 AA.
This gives 225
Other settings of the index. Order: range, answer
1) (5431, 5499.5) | 226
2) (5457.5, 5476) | 224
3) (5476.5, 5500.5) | 227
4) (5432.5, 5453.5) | 228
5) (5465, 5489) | 223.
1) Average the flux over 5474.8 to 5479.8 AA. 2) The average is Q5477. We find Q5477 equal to 221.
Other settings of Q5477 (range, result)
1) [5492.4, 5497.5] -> 231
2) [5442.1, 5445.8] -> 231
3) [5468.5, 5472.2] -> 219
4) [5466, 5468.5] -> 223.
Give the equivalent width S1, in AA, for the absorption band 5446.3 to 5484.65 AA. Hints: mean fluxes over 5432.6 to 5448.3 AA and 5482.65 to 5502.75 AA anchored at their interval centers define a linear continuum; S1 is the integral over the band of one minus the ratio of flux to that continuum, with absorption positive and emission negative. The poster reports 1.1 AA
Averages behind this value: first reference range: 230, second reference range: 229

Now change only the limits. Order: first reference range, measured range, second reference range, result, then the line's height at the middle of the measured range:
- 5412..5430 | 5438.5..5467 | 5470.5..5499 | 0.4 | 230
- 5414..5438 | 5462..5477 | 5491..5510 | 0.3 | 230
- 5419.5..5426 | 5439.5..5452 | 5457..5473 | 0.1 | 231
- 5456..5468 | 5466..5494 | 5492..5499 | 0.4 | 228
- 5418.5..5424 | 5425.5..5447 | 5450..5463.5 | 0.1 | 232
